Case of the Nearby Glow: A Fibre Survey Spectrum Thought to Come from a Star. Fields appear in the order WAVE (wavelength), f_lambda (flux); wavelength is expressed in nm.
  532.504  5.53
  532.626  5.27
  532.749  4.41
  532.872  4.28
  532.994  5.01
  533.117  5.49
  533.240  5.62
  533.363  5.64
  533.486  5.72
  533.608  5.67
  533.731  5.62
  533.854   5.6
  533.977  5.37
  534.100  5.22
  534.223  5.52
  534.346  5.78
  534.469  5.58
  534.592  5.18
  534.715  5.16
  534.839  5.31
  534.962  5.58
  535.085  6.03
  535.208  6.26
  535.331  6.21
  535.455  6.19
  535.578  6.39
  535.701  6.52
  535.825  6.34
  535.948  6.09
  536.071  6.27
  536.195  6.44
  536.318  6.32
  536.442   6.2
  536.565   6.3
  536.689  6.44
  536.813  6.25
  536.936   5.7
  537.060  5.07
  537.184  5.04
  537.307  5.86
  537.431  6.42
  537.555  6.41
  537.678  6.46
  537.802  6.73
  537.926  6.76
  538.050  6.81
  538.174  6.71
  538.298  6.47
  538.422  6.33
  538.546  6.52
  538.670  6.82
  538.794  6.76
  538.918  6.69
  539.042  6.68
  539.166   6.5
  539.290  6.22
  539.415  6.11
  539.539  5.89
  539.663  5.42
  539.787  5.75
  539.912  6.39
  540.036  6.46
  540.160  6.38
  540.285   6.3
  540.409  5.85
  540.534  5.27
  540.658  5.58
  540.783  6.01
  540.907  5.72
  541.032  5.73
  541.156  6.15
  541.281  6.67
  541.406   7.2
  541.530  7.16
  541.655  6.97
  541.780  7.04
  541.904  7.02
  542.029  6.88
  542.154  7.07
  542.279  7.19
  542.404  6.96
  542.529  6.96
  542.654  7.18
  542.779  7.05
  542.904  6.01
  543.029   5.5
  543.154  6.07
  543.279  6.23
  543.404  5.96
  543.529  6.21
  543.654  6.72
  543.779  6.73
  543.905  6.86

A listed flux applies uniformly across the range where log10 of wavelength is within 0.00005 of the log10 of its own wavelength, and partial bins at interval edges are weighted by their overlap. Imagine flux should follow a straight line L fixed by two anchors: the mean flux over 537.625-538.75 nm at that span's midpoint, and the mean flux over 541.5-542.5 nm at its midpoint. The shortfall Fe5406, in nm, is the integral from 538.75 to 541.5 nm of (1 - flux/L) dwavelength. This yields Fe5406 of 0.26 nm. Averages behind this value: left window 6.62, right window 7.03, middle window 6.18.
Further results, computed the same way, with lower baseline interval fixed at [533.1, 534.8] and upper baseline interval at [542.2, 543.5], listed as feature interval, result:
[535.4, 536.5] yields -0.11 nm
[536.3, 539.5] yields -0.20 nm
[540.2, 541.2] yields 0.07 nm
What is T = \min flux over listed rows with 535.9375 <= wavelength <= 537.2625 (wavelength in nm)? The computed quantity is 5.04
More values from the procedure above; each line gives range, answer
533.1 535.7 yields 5.16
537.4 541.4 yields 5.27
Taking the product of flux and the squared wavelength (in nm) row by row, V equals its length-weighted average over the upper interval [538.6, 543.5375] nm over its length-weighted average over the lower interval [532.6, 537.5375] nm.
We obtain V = 1.1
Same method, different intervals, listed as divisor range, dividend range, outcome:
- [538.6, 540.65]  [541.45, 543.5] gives 1.09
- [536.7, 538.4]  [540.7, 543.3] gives 1.08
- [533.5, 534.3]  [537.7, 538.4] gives 1.22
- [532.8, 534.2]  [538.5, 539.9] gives 1.20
